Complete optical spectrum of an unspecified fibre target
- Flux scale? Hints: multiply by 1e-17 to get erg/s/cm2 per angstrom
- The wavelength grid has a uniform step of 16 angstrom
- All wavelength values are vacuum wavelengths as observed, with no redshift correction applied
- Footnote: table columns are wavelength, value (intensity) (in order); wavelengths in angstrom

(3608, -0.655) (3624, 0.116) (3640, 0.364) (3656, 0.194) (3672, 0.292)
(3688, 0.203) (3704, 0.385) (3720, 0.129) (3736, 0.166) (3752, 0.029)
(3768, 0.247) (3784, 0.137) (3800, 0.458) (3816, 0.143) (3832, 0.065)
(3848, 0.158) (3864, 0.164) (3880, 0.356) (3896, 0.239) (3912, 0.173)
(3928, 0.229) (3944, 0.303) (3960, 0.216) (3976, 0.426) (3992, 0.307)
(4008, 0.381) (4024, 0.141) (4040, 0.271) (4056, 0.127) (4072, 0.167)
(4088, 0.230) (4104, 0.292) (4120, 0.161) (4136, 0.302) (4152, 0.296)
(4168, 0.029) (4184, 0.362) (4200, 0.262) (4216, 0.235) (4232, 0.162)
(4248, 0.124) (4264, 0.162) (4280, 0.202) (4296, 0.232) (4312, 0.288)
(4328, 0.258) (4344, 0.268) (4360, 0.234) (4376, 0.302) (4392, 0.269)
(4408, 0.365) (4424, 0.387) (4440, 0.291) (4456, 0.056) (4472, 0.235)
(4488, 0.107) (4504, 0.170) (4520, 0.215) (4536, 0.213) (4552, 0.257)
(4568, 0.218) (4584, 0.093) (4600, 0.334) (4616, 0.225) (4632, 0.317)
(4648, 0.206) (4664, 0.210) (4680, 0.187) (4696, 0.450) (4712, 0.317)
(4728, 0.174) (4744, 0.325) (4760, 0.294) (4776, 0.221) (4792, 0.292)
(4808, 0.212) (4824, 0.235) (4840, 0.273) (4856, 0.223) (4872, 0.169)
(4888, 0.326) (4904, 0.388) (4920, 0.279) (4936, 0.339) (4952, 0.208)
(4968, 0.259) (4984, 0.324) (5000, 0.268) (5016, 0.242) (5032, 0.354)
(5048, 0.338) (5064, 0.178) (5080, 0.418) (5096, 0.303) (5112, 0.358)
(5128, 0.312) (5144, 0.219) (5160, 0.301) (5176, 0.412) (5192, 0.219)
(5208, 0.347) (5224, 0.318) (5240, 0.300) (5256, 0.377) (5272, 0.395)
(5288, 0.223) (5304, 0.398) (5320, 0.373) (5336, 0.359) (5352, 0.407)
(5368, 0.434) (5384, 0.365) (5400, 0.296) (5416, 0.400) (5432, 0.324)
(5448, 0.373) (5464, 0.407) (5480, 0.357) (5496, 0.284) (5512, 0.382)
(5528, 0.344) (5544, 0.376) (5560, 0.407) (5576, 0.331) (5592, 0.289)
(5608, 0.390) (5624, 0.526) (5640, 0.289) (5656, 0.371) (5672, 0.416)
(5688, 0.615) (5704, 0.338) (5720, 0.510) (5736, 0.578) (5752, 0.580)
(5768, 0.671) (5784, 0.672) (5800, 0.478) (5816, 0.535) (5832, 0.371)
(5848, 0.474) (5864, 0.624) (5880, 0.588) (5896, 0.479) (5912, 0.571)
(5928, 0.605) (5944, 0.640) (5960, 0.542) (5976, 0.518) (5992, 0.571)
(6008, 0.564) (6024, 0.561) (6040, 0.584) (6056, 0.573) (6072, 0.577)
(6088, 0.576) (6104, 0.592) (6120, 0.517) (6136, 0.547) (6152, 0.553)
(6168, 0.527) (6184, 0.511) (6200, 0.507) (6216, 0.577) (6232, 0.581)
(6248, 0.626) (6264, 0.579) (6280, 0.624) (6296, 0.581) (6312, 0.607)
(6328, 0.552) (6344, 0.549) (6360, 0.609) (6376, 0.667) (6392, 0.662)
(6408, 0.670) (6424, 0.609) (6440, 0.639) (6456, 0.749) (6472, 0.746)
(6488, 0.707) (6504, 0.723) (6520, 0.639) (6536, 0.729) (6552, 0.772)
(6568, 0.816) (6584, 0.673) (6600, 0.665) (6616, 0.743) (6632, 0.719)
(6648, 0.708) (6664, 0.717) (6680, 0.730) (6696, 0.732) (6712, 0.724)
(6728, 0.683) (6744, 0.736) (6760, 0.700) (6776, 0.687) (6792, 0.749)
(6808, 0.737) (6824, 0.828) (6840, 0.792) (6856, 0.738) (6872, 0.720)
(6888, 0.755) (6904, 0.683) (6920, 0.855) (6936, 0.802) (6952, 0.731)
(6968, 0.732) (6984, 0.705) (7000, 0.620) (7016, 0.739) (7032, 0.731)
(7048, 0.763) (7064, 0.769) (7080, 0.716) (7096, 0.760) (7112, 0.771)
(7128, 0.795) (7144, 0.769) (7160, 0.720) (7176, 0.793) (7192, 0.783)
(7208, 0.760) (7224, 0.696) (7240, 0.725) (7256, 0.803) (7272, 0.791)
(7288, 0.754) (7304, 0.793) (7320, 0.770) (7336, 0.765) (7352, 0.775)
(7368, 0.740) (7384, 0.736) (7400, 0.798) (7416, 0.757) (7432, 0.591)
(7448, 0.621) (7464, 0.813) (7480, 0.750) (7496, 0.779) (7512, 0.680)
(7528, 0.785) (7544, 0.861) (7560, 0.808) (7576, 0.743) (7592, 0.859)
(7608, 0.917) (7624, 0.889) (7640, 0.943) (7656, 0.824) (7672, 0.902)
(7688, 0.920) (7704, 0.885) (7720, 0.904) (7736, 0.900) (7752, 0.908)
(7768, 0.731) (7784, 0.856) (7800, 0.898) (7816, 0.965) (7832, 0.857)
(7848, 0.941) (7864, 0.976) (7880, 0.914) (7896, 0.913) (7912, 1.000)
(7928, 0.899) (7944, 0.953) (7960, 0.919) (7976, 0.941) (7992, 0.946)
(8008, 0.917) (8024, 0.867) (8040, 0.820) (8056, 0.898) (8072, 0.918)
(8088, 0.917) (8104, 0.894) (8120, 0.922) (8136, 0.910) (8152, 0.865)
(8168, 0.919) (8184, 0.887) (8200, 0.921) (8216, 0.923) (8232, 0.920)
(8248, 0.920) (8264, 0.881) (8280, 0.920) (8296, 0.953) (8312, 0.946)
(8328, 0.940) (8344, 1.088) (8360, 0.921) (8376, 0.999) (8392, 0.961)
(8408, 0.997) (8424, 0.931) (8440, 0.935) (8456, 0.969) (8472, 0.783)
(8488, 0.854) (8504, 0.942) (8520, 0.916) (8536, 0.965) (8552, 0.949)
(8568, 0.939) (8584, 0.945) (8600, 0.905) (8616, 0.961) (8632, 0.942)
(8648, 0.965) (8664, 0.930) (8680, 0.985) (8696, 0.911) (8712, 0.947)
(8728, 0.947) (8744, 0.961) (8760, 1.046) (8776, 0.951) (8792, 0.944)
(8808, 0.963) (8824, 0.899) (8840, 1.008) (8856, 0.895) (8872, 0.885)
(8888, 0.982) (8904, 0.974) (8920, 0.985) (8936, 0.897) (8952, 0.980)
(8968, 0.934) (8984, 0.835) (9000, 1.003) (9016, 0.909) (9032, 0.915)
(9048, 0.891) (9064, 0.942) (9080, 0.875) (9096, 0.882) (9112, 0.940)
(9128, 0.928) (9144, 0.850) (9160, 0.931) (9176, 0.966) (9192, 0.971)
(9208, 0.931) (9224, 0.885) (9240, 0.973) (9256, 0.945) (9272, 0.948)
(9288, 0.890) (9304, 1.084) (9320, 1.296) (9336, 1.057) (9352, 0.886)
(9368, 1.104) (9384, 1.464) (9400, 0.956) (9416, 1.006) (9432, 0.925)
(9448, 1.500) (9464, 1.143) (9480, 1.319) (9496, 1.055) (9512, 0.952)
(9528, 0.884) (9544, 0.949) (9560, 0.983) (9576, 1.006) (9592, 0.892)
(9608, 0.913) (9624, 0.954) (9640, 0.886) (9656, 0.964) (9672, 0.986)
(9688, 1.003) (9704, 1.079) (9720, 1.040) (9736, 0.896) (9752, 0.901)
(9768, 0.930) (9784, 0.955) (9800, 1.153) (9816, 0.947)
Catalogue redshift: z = 0.437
